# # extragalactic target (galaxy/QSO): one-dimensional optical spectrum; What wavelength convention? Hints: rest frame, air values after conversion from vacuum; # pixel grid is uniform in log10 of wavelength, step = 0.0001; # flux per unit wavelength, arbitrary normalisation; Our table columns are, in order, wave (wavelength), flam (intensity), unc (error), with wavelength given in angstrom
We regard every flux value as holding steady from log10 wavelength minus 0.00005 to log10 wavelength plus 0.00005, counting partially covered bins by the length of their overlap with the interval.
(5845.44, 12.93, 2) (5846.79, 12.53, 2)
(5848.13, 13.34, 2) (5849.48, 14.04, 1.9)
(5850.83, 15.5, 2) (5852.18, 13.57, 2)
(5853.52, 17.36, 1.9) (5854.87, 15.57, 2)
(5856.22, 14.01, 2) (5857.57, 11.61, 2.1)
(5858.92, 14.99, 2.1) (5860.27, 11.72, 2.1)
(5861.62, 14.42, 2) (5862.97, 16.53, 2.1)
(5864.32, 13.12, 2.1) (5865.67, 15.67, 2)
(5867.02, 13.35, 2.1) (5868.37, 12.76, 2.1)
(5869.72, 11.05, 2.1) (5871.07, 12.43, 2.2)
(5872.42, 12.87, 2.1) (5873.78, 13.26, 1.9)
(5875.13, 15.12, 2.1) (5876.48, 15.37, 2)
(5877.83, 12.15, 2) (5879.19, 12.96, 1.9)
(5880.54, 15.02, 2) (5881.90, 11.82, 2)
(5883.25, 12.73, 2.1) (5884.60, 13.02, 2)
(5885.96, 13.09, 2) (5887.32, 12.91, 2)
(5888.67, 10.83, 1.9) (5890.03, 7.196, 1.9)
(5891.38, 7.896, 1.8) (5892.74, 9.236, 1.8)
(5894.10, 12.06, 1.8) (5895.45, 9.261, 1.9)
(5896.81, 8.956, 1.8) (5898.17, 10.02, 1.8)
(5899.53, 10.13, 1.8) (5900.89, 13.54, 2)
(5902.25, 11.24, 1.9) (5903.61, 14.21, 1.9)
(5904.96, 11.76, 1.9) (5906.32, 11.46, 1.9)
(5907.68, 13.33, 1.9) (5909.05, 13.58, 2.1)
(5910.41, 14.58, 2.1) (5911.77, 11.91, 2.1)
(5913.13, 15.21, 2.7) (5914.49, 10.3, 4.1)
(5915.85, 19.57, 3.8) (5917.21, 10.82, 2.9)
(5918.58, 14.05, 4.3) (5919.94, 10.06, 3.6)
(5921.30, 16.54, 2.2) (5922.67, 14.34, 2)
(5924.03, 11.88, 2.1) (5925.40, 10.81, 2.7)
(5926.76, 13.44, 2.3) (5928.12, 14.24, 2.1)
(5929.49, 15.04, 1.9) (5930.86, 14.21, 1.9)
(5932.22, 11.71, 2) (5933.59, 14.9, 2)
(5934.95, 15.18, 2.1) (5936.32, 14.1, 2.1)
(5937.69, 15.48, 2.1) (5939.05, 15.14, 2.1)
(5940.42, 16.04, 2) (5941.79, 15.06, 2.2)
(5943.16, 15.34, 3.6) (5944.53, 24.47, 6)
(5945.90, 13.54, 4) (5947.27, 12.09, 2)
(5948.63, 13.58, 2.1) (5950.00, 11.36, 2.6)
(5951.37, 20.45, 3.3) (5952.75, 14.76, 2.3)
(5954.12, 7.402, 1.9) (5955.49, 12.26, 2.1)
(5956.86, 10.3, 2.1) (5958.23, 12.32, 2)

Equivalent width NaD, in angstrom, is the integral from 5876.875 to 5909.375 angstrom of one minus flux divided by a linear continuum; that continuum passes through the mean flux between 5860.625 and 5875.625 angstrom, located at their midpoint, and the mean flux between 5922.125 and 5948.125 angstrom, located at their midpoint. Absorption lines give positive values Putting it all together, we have 5.51 angstrom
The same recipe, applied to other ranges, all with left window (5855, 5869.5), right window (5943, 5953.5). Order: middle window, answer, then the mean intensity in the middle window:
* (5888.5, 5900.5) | 4.1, 9.55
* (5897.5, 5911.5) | 2.2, 12.4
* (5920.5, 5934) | 1.4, 13.7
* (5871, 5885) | 0.7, 13.4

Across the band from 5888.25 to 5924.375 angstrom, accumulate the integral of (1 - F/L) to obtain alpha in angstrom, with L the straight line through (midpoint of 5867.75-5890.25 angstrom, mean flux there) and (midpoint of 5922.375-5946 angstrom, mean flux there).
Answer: 4.6 angstrom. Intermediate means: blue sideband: 12.7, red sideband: 14.8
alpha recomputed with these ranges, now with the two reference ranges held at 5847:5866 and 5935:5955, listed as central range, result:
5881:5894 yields 3.07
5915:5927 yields 1.04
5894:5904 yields 2.44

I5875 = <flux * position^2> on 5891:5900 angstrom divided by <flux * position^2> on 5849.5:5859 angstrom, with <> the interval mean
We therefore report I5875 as 0.67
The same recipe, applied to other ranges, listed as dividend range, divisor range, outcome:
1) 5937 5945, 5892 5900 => 1.71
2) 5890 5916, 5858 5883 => 0.88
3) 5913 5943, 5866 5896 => 1.17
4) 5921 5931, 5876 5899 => 1.22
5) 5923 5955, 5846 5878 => 1.06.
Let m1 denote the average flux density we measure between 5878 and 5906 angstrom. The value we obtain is 11.4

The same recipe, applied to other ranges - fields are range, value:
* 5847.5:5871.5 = 14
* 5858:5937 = 12.8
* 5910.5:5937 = 13.6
